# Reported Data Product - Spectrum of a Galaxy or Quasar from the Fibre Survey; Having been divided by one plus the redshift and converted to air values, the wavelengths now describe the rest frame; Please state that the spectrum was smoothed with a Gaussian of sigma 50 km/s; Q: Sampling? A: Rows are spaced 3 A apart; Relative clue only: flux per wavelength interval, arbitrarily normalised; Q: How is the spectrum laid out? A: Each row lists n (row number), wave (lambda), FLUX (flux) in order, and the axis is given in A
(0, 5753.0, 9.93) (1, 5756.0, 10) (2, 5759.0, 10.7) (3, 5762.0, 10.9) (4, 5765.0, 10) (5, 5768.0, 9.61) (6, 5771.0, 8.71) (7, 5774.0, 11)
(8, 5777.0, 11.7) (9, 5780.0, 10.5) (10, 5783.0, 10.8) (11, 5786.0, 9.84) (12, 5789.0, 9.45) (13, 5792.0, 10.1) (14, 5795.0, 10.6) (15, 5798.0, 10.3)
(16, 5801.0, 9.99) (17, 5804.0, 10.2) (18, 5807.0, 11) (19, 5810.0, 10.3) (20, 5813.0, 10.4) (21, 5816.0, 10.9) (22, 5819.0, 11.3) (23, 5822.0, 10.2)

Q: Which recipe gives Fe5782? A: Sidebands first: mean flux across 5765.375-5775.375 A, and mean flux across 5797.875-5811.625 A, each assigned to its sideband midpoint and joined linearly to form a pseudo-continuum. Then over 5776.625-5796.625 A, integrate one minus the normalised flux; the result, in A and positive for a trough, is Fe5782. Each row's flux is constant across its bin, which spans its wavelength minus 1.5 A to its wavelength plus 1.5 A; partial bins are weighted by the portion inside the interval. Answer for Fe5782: -0.6 A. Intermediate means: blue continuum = 9.78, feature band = 10.4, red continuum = 10.4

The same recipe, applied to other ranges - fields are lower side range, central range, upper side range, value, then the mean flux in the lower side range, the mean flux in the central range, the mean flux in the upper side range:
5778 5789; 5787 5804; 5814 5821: 0.7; 10.3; 10.1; 11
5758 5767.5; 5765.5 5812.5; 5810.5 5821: 1.5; 10.4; 10.3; 10.8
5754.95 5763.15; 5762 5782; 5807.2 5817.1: 0.5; 10.5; 10.3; 10.6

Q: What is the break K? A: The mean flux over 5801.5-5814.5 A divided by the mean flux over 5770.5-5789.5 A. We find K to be 1.00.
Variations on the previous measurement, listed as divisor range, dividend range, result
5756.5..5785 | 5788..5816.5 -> 0.99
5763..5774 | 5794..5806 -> 1.06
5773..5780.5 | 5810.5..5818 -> 0.96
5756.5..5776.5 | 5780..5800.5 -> 1.00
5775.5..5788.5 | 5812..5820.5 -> 1.03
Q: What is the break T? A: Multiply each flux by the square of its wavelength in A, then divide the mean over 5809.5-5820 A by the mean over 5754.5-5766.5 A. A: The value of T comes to 1.1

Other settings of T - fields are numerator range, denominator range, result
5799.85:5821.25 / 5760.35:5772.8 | 1.09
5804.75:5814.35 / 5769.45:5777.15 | 1.04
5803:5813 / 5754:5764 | 1.02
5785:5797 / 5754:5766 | 0.97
